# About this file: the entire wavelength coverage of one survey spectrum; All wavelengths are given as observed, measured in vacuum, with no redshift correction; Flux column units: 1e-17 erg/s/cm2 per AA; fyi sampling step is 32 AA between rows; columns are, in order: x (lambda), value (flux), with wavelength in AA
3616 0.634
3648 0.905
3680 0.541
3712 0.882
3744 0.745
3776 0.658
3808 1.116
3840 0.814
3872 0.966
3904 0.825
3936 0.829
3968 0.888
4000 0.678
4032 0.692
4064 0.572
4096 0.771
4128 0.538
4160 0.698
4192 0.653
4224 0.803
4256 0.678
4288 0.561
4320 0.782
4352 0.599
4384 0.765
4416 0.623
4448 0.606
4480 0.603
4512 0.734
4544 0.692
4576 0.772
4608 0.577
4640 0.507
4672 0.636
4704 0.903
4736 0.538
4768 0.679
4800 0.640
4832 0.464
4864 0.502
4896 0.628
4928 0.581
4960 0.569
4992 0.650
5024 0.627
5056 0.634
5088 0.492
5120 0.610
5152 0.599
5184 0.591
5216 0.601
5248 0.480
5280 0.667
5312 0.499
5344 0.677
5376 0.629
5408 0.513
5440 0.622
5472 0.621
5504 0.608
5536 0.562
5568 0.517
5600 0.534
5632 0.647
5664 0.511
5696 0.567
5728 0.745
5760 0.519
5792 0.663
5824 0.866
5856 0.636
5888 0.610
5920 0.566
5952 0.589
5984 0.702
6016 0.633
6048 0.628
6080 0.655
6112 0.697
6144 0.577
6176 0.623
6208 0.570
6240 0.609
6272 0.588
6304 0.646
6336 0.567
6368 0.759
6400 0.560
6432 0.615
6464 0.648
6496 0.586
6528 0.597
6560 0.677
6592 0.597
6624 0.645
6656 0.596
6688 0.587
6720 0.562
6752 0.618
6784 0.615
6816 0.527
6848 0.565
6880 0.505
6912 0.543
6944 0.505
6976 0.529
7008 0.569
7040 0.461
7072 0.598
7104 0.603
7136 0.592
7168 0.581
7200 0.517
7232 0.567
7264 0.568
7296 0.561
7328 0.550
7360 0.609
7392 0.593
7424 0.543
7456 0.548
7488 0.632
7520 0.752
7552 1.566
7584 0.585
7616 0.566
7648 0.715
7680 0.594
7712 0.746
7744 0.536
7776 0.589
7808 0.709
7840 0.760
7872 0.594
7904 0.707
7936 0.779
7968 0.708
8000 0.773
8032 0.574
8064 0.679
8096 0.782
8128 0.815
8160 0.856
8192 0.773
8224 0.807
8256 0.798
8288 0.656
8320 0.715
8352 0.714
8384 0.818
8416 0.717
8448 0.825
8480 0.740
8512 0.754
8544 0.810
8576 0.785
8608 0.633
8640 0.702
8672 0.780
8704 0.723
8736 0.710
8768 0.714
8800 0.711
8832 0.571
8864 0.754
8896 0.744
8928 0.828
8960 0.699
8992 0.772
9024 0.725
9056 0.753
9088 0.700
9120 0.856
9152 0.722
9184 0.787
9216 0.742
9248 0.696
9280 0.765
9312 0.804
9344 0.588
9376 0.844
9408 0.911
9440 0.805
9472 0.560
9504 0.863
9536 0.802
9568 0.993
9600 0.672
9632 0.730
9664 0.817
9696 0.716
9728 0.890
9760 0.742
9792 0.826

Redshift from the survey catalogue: 1.02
